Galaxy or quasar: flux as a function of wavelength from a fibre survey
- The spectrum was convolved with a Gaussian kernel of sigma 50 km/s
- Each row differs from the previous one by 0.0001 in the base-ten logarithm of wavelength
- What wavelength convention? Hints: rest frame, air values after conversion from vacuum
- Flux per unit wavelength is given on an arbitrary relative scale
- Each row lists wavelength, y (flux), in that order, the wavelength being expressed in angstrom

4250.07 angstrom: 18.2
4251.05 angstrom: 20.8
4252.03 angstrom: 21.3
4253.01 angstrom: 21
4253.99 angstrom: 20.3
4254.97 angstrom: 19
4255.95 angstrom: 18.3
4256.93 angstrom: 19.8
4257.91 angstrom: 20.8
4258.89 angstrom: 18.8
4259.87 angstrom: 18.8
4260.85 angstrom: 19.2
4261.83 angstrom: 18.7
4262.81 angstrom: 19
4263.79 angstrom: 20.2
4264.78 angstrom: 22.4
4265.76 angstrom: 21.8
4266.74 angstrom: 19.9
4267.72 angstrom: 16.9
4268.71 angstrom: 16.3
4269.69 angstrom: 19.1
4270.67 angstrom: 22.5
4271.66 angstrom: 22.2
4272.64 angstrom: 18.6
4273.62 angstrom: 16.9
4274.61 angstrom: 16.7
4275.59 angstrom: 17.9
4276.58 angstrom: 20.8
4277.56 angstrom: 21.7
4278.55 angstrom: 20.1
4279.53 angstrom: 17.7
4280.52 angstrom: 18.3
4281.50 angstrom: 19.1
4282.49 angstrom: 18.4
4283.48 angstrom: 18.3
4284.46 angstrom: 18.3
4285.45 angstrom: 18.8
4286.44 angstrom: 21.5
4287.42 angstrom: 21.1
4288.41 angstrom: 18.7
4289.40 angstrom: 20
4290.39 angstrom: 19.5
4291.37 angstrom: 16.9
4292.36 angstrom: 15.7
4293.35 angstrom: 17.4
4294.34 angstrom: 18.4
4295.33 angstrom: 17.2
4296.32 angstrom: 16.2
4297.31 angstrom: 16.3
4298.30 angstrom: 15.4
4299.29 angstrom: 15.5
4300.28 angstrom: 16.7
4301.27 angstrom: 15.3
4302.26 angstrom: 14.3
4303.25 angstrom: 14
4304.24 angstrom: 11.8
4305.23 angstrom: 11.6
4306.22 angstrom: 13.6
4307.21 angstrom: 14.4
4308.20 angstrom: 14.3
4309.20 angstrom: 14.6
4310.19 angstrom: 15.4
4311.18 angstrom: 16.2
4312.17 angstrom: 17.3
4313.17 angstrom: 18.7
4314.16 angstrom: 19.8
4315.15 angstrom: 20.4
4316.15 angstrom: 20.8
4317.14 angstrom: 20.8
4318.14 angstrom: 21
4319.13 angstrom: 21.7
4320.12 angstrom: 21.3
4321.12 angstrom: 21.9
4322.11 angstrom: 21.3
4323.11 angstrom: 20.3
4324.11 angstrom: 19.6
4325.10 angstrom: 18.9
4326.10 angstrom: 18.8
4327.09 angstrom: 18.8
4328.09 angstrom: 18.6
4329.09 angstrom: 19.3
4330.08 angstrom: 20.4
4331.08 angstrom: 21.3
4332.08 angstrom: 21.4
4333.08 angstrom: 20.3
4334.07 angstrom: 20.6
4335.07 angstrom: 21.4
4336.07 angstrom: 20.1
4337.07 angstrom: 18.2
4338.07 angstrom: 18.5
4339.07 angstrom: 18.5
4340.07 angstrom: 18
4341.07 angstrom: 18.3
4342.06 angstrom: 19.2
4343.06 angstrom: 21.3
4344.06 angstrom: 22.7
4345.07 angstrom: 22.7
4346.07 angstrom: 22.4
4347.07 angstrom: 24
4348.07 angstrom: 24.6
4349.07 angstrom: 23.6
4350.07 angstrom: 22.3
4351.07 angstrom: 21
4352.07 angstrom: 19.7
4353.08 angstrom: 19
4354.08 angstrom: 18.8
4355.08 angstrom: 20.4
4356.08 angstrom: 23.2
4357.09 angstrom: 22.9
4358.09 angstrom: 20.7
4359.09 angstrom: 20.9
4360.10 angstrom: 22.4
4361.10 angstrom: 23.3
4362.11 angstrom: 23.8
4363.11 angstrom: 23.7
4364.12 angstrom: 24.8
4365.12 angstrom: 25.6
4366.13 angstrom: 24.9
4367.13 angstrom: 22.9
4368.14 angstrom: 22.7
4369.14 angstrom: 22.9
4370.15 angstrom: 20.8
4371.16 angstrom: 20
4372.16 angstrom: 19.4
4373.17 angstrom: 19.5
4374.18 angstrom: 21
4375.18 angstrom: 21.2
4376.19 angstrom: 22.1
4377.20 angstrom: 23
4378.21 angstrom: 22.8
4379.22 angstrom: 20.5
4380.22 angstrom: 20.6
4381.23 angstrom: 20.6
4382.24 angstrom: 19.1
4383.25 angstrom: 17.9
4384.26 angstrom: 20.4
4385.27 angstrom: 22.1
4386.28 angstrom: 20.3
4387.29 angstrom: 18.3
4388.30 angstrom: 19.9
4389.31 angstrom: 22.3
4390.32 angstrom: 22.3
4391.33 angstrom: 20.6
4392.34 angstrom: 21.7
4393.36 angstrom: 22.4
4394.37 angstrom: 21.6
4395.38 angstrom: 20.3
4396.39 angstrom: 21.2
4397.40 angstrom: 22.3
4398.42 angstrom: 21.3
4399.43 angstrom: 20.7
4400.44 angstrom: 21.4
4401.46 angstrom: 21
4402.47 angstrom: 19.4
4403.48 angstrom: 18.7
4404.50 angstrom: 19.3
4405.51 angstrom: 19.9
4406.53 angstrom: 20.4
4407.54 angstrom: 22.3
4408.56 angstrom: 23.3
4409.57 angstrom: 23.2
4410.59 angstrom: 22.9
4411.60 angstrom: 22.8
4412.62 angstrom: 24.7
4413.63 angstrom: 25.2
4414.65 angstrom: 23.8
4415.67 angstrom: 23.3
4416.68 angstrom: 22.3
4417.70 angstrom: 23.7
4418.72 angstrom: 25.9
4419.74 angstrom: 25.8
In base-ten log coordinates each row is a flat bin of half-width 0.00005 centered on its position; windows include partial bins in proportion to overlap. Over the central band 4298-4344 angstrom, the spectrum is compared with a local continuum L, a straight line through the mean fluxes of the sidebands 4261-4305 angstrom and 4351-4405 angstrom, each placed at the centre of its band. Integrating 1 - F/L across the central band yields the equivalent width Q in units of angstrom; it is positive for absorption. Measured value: 2.7 angstrom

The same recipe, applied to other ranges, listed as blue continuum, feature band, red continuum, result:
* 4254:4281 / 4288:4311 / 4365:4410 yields 4.7 angstrom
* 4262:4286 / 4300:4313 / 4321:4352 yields 3.4 angstrom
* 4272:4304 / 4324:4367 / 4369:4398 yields -3.2 angstrom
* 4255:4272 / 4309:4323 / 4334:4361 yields 0.7 angstrom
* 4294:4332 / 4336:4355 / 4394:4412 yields -1.7 angstrom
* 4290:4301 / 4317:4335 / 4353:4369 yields -0.8 angstrom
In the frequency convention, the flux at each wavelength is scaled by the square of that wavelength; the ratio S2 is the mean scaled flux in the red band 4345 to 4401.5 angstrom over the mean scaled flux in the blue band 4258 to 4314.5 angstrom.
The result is 1.3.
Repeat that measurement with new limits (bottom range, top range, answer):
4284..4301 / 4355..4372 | 1.32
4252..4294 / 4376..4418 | 1.18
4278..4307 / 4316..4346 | 1.21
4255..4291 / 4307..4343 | 1.02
